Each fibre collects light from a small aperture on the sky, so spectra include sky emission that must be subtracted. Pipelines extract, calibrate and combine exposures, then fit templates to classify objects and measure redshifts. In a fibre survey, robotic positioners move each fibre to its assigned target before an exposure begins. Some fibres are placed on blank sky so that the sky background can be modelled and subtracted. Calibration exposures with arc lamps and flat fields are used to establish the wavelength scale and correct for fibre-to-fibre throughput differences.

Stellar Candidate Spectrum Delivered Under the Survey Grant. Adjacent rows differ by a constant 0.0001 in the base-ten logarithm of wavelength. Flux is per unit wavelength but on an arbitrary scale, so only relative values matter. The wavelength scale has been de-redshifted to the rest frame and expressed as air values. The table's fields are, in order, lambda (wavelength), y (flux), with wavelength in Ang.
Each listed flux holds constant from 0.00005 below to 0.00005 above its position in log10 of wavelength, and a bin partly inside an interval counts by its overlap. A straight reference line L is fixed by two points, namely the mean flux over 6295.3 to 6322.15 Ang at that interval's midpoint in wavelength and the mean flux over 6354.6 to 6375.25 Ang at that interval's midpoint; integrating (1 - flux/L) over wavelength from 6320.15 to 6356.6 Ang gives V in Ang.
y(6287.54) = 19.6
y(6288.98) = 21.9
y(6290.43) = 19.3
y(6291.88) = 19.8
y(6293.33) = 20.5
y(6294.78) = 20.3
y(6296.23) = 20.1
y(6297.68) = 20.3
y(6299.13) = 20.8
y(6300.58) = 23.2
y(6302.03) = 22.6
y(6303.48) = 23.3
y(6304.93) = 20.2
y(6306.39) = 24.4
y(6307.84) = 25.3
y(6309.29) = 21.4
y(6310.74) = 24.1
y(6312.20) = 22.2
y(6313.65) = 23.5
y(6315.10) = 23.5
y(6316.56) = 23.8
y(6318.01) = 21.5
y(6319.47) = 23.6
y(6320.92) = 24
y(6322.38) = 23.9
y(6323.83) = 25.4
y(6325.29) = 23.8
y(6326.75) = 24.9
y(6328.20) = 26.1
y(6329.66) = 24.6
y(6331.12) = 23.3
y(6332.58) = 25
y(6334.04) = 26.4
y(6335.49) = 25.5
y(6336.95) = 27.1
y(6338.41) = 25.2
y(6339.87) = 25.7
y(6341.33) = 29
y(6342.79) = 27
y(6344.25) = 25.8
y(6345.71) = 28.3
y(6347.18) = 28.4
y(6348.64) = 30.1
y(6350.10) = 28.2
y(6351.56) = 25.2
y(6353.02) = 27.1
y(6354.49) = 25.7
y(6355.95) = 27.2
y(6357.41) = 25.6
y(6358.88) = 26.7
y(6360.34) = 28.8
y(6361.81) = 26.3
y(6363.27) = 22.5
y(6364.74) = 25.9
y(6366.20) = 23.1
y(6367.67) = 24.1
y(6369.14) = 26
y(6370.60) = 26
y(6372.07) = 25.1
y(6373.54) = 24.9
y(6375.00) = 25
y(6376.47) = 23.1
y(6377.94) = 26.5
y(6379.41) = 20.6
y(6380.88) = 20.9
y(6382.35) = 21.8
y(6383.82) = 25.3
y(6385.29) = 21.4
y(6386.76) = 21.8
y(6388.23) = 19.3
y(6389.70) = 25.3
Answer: -2.9 Ang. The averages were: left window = 22.7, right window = 25.5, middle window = 26.1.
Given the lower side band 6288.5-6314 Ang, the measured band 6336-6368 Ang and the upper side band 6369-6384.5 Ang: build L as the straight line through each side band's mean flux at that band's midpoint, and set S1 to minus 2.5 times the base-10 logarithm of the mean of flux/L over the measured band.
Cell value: -0.14 mag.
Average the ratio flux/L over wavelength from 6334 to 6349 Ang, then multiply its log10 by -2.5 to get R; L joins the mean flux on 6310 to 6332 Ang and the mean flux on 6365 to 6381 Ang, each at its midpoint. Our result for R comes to -0.13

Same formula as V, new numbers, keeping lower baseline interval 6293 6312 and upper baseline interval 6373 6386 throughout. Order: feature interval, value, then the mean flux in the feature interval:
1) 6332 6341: -1.3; 26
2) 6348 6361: -2.4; 27.2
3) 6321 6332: -1.0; 24.5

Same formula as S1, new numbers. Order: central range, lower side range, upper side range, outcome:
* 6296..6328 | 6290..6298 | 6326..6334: -0.03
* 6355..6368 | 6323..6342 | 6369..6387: -0.05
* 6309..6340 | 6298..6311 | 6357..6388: -0.05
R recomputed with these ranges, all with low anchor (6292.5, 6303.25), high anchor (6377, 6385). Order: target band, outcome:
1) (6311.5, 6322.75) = -0.08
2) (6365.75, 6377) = -0.09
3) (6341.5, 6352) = -0.24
